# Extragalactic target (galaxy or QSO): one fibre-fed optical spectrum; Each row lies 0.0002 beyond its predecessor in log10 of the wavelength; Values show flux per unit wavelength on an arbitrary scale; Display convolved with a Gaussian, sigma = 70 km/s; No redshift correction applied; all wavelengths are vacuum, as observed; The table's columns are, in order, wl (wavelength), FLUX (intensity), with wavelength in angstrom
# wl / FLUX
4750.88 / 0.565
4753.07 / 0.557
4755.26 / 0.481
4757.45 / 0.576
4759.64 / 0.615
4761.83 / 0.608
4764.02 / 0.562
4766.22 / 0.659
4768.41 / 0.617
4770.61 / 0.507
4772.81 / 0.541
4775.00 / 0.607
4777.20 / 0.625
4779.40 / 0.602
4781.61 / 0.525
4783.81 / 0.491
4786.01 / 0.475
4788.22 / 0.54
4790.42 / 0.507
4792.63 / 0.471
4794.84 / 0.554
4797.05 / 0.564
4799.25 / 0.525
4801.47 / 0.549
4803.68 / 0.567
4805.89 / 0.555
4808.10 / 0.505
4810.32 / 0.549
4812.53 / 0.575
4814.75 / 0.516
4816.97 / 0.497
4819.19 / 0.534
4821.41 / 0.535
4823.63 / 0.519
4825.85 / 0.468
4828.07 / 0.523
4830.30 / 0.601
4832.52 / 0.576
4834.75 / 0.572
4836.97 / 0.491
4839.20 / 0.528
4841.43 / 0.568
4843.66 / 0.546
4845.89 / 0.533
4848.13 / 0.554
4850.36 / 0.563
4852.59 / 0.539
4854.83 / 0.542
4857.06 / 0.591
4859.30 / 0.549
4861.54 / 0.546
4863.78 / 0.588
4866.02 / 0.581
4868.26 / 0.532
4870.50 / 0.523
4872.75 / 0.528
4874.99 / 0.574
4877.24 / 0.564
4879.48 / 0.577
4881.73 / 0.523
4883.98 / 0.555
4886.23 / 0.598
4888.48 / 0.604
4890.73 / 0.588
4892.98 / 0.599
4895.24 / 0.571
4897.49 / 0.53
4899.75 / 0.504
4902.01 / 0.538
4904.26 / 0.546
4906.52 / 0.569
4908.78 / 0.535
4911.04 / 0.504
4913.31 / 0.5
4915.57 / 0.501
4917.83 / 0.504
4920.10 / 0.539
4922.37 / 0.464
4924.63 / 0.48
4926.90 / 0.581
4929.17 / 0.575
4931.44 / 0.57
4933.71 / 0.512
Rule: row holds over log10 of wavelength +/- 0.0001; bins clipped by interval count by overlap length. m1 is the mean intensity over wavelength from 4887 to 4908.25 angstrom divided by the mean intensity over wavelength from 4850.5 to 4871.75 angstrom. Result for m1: 1.01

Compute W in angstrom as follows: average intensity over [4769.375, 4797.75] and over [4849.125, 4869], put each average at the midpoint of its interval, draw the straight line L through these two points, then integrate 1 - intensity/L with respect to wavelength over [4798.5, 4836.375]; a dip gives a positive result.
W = 0.7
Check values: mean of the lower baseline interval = 0.539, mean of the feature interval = 0.539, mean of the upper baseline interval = 0.56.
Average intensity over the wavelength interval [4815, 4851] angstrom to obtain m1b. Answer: 0.537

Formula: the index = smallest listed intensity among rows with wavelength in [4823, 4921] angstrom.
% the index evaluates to 0.468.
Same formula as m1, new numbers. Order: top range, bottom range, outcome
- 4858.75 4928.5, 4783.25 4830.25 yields 1.03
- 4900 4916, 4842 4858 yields 0.95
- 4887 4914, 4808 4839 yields 1.03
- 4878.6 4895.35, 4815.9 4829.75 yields 1.12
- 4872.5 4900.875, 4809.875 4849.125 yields 1.05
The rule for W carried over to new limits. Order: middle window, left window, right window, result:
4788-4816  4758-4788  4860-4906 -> 1.5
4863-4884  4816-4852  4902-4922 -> -0.9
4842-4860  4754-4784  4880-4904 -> 0.4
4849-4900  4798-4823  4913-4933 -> -2.9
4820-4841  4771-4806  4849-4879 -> 0.5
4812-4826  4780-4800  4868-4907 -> 0.2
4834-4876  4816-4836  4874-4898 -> 0.3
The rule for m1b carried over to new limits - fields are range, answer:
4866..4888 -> 0.556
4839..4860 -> 0.552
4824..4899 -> 0.555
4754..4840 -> 0.547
